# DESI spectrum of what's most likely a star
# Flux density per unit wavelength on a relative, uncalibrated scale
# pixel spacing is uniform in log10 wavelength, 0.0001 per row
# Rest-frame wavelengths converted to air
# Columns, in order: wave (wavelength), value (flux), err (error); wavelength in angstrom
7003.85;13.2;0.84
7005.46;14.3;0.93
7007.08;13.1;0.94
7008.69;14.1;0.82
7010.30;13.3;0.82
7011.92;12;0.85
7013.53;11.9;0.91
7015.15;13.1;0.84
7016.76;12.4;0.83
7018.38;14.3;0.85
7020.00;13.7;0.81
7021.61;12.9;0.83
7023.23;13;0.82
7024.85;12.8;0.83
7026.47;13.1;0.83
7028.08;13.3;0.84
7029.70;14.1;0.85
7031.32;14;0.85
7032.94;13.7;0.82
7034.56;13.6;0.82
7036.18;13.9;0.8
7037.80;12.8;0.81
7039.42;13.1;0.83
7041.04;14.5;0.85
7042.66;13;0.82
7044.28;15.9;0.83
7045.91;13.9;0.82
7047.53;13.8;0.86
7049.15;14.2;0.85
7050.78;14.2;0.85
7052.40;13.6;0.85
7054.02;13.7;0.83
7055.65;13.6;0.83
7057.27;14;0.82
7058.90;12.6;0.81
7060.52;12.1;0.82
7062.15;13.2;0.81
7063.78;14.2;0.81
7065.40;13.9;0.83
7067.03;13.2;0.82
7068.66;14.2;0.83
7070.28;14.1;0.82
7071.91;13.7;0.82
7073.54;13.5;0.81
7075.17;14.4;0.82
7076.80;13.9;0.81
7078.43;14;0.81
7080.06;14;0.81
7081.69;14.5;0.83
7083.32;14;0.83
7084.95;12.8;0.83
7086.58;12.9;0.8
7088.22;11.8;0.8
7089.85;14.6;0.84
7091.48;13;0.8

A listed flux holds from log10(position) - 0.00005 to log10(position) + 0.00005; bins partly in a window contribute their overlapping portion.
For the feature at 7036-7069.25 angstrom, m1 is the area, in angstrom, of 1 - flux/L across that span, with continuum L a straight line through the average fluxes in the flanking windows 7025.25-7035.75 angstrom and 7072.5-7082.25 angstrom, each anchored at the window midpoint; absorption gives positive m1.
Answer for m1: 0.3 angstrom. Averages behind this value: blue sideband 13.6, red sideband 14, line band 13.7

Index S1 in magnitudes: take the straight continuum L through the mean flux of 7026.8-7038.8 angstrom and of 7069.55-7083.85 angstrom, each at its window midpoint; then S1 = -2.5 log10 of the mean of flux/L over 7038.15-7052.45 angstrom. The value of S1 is -0.022 mag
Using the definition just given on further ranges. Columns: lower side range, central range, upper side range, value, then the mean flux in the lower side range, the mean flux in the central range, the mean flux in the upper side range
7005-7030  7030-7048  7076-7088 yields -0.041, 13.2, 13.8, 13.6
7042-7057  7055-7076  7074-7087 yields 0.025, 14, 13.6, 13.8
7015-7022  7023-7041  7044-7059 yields 0.009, 13.3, 13.5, 13.9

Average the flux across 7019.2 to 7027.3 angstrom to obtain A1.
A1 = 13.1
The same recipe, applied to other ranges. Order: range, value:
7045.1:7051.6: 14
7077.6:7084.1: 14.1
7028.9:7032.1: 14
